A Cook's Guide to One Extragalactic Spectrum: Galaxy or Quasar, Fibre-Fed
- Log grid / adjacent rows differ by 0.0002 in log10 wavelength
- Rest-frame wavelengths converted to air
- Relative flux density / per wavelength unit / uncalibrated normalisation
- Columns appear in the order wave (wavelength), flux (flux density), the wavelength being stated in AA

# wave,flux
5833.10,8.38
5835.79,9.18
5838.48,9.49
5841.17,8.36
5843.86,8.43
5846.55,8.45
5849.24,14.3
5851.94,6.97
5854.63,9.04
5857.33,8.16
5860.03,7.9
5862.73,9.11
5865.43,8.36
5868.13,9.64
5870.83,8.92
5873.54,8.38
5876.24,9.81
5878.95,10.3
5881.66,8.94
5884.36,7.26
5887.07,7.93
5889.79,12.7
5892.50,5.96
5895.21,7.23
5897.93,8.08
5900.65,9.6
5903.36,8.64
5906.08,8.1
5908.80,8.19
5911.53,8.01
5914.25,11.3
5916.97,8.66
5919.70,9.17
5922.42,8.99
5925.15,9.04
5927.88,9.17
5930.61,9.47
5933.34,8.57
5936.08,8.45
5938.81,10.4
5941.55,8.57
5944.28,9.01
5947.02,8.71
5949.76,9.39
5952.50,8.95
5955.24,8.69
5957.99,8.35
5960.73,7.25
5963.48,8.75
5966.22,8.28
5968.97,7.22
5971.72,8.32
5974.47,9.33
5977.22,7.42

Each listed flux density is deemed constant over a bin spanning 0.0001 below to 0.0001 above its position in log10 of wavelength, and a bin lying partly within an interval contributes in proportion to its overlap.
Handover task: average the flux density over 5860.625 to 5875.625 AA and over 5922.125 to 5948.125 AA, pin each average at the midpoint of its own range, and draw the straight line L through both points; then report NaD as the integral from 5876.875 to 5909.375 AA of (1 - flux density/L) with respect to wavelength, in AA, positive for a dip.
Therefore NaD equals 1.19 AA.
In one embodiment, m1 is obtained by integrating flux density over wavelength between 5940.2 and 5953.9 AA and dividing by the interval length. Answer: 8.93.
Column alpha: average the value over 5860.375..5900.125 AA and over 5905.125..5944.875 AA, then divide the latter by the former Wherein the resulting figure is 1.03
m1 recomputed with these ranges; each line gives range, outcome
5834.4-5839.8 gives 9.32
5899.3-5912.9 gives 8.51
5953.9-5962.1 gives 8.09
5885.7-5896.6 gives 8.45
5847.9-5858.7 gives 9.61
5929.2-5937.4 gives 8.83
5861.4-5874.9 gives 8.89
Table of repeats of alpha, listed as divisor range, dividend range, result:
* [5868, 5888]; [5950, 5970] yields 0.93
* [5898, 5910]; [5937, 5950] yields 1.07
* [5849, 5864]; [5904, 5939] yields 1.01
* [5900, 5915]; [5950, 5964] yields 0.96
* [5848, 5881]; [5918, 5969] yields 0.95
